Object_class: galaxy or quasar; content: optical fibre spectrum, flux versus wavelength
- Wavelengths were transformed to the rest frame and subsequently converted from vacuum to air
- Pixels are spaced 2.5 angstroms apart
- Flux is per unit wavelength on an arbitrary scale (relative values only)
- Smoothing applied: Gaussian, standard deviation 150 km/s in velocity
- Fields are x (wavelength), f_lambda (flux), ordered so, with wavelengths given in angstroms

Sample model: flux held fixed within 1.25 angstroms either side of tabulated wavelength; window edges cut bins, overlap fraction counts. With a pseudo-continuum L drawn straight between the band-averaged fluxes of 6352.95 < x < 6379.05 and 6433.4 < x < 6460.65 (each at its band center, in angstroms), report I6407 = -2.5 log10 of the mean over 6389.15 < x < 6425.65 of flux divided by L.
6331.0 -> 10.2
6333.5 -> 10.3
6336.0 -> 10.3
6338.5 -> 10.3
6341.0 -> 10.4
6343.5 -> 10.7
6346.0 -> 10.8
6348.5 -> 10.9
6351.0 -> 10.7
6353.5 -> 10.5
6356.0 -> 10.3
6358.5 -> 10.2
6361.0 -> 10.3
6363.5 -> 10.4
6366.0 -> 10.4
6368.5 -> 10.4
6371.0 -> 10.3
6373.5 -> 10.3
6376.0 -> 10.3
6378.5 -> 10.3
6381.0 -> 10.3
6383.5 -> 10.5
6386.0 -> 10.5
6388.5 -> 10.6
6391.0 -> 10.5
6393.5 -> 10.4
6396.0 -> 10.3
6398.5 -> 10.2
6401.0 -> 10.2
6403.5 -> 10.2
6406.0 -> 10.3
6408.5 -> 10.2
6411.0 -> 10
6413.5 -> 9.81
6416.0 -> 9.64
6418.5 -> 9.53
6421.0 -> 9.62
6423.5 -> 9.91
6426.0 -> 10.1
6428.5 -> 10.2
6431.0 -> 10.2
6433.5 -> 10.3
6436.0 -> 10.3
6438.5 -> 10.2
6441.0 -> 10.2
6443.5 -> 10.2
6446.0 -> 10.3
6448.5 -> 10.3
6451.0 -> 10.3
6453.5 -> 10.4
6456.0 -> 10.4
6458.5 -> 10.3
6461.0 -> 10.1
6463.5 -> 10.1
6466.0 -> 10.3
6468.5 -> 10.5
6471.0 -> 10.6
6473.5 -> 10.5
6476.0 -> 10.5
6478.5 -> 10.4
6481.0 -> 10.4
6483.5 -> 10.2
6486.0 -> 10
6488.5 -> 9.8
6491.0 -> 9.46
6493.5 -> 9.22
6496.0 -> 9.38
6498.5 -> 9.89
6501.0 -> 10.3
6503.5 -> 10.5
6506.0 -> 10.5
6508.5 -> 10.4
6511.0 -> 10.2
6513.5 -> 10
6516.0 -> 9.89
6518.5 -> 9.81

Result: 0.026 mag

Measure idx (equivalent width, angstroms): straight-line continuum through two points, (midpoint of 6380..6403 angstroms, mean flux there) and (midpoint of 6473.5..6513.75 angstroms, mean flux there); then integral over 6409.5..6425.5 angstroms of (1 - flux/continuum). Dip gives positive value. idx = 0.8 angstroms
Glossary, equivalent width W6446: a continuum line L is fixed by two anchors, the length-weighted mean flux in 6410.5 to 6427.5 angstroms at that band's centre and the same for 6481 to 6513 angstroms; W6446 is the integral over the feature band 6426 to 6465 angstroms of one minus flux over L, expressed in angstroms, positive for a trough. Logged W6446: -1.5 angstroms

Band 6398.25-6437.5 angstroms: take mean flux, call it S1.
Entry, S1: 10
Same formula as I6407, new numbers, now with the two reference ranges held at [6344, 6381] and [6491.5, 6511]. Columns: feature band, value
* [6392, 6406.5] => 0.01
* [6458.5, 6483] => -0.03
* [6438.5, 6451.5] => -0.01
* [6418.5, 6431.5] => 0.03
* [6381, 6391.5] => -0.01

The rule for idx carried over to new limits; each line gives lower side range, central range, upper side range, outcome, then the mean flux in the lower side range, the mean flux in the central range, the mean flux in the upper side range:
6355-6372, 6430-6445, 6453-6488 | 0.13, 10.3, 10.2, 10.3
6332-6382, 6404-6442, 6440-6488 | 1.16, 10.4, 10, 10.3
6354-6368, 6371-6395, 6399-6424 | -0.56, 10.3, 10.4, 9.95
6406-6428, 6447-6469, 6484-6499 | -1.22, 9.89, 10.3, 9.64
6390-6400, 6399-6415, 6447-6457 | 0.35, 10.3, 10.1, 10.3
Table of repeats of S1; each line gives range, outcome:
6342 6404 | 10.4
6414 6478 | 10.2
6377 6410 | 10.3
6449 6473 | 10.3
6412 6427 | 9.77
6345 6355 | 10.7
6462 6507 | 10.1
